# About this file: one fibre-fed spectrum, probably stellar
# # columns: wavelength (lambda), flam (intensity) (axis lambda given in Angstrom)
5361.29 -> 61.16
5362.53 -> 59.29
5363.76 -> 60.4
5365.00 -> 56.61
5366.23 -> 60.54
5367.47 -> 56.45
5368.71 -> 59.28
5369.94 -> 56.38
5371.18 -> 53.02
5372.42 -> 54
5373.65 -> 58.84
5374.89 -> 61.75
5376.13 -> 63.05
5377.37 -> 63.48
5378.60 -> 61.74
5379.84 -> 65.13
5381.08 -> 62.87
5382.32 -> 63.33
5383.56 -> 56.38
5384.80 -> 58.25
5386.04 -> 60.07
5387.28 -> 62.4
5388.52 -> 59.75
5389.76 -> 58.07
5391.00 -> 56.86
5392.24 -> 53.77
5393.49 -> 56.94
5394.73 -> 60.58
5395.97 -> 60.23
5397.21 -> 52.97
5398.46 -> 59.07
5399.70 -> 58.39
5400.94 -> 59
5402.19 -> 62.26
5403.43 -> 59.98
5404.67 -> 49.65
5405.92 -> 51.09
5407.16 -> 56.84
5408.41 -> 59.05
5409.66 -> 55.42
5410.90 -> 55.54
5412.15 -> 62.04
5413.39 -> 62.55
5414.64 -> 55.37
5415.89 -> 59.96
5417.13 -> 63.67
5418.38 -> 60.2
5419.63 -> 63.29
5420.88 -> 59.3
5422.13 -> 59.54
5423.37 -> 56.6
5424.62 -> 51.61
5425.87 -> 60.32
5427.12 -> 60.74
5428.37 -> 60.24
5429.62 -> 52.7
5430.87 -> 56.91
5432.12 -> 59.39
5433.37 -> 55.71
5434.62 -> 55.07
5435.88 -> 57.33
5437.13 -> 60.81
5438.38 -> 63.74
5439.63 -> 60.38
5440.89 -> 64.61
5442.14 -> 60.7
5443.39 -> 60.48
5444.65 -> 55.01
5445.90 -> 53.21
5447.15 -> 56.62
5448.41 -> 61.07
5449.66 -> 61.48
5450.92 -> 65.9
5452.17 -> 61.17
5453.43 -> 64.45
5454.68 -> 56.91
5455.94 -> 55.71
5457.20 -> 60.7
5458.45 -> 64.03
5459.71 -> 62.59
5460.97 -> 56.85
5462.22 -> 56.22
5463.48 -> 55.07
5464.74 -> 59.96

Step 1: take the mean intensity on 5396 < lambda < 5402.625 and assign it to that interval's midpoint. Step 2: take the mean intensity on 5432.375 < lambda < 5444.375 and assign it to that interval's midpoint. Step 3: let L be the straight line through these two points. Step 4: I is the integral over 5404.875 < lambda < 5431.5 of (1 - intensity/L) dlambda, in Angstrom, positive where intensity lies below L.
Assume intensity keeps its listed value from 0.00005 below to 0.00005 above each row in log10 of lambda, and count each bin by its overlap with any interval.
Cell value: 0.4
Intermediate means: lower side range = 58.4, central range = 58.1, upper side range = 59.7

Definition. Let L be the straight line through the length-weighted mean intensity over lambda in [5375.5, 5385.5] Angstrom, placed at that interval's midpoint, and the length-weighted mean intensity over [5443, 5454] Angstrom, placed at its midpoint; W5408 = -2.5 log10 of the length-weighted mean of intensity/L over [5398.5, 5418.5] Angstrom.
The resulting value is 0.05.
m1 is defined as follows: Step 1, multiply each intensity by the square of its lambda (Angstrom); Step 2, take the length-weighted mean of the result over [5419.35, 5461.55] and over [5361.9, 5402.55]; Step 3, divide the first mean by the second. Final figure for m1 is 1.02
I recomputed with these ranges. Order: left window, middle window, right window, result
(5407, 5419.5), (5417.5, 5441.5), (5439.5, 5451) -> 0.2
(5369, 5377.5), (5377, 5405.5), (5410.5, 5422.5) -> 0.0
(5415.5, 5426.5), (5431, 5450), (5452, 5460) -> 0.4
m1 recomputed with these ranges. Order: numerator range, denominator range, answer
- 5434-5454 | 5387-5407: 1.06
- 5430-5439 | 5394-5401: 1.01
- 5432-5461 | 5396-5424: 1.04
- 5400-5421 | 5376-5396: 0.98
